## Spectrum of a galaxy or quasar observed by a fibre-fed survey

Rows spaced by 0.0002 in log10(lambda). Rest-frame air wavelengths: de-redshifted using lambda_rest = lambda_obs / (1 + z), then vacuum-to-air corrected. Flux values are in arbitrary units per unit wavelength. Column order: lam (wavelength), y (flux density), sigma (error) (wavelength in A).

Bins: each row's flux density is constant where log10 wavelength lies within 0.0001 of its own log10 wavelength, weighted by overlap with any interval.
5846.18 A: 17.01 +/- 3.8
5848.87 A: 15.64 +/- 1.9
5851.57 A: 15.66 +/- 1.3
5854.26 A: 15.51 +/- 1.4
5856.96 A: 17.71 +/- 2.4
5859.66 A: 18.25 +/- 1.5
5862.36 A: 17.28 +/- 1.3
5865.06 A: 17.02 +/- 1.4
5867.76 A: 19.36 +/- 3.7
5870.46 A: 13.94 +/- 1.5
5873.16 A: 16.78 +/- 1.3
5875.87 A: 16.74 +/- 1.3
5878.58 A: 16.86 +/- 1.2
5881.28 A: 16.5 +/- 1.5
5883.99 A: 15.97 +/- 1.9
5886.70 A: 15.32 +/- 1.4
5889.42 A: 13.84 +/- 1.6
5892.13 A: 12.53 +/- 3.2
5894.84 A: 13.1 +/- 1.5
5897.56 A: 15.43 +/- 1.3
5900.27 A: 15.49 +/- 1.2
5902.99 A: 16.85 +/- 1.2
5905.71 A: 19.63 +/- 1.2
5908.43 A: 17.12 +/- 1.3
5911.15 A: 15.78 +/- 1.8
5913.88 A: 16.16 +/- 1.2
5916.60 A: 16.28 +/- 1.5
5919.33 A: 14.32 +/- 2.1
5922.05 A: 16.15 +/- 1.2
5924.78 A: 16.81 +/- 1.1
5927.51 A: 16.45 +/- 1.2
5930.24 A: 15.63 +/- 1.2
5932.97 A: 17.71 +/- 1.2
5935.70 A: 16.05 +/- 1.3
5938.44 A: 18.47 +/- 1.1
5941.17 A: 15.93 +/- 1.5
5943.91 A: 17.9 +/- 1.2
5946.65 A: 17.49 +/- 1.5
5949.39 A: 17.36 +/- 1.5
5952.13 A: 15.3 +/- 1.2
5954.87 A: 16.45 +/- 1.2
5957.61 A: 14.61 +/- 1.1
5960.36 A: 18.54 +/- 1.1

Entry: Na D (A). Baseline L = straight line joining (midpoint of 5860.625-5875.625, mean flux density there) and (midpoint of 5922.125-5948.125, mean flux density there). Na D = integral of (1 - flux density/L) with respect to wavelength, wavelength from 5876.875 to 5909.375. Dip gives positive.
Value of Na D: 2.3 A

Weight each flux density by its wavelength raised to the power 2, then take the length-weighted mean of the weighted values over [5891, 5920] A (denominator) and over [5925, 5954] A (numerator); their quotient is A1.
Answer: 1.08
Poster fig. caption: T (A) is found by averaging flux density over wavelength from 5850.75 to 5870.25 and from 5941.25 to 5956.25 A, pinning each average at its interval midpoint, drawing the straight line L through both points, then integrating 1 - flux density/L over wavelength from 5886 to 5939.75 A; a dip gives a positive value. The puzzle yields 3.1 A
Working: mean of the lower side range 17.1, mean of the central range 16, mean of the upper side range 16.8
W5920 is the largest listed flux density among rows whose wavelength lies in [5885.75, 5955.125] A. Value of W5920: 19.63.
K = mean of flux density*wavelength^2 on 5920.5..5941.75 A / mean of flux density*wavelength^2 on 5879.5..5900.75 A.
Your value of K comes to 1.14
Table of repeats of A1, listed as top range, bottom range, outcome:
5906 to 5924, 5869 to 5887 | 1.02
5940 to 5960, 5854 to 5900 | 1.06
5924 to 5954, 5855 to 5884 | 1.02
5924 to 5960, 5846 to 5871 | 1.02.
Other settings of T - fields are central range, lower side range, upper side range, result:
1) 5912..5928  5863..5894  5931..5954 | 0.6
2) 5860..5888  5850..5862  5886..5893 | -2.6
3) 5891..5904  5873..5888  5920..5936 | 1.4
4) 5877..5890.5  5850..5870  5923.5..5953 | 1.0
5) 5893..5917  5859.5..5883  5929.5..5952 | 1.2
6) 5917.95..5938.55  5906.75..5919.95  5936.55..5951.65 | 0.4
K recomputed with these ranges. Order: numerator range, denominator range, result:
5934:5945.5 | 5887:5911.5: 1.12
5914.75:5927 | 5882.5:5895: 1.13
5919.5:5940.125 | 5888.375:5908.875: 1.09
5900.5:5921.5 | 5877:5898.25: 1.11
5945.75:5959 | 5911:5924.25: 1.04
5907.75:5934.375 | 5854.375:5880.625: 0.97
